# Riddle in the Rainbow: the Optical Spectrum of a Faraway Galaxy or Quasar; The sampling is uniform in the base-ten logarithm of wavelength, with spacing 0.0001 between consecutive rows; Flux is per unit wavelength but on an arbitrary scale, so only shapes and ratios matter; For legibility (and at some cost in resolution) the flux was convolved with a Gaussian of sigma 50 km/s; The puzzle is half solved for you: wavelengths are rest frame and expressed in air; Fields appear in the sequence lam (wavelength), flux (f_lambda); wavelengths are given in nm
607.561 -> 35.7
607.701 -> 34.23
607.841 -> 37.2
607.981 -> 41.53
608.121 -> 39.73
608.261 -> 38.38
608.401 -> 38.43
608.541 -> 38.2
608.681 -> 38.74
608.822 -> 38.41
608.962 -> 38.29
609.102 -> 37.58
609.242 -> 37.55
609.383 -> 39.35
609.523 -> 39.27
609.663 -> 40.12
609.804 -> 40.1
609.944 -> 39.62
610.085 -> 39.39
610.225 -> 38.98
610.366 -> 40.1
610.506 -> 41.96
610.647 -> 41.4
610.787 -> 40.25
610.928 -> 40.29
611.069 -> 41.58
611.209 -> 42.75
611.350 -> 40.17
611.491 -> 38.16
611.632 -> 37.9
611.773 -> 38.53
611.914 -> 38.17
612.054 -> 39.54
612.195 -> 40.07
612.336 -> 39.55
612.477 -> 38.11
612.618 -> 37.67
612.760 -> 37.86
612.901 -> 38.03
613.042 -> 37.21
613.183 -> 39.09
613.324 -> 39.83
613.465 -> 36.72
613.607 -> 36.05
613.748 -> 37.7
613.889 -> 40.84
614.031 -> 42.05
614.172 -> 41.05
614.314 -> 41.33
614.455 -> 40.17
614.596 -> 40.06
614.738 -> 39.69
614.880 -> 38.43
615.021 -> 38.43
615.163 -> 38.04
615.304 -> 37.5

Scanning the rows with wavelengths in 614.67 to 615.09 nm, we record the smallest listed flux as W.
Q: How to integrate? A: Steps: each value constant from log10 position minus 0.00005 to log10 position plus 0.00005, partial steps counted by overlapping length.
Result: 38.43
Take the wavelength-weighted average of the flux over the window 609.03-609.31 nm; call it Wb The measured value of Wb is 37.6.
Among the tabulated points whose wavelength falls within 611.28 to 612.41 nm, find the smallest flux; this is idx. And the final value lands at 37.9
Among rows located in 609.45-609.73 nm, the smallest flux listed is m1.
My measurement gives 39.27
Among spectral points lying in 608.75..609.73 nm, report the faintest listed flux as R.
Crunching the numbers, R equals 37.55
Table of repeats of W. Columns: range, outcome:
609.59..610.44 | 38.98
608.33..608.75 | 38.2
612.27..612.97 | 37.67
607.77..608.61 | 37.2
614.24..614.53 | 40.17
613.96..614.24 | 41.05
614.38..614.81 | 39.69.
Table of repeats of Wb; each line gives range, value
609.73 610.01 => 39.8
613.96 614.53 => 41.2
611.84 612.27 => 39.3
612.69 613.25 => 38.1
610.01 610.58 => 40.1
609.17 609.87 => 39.2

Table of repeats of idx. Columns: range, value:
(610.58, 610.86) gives 40.25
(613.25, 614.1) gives 36.05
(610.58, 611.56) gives 38.16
